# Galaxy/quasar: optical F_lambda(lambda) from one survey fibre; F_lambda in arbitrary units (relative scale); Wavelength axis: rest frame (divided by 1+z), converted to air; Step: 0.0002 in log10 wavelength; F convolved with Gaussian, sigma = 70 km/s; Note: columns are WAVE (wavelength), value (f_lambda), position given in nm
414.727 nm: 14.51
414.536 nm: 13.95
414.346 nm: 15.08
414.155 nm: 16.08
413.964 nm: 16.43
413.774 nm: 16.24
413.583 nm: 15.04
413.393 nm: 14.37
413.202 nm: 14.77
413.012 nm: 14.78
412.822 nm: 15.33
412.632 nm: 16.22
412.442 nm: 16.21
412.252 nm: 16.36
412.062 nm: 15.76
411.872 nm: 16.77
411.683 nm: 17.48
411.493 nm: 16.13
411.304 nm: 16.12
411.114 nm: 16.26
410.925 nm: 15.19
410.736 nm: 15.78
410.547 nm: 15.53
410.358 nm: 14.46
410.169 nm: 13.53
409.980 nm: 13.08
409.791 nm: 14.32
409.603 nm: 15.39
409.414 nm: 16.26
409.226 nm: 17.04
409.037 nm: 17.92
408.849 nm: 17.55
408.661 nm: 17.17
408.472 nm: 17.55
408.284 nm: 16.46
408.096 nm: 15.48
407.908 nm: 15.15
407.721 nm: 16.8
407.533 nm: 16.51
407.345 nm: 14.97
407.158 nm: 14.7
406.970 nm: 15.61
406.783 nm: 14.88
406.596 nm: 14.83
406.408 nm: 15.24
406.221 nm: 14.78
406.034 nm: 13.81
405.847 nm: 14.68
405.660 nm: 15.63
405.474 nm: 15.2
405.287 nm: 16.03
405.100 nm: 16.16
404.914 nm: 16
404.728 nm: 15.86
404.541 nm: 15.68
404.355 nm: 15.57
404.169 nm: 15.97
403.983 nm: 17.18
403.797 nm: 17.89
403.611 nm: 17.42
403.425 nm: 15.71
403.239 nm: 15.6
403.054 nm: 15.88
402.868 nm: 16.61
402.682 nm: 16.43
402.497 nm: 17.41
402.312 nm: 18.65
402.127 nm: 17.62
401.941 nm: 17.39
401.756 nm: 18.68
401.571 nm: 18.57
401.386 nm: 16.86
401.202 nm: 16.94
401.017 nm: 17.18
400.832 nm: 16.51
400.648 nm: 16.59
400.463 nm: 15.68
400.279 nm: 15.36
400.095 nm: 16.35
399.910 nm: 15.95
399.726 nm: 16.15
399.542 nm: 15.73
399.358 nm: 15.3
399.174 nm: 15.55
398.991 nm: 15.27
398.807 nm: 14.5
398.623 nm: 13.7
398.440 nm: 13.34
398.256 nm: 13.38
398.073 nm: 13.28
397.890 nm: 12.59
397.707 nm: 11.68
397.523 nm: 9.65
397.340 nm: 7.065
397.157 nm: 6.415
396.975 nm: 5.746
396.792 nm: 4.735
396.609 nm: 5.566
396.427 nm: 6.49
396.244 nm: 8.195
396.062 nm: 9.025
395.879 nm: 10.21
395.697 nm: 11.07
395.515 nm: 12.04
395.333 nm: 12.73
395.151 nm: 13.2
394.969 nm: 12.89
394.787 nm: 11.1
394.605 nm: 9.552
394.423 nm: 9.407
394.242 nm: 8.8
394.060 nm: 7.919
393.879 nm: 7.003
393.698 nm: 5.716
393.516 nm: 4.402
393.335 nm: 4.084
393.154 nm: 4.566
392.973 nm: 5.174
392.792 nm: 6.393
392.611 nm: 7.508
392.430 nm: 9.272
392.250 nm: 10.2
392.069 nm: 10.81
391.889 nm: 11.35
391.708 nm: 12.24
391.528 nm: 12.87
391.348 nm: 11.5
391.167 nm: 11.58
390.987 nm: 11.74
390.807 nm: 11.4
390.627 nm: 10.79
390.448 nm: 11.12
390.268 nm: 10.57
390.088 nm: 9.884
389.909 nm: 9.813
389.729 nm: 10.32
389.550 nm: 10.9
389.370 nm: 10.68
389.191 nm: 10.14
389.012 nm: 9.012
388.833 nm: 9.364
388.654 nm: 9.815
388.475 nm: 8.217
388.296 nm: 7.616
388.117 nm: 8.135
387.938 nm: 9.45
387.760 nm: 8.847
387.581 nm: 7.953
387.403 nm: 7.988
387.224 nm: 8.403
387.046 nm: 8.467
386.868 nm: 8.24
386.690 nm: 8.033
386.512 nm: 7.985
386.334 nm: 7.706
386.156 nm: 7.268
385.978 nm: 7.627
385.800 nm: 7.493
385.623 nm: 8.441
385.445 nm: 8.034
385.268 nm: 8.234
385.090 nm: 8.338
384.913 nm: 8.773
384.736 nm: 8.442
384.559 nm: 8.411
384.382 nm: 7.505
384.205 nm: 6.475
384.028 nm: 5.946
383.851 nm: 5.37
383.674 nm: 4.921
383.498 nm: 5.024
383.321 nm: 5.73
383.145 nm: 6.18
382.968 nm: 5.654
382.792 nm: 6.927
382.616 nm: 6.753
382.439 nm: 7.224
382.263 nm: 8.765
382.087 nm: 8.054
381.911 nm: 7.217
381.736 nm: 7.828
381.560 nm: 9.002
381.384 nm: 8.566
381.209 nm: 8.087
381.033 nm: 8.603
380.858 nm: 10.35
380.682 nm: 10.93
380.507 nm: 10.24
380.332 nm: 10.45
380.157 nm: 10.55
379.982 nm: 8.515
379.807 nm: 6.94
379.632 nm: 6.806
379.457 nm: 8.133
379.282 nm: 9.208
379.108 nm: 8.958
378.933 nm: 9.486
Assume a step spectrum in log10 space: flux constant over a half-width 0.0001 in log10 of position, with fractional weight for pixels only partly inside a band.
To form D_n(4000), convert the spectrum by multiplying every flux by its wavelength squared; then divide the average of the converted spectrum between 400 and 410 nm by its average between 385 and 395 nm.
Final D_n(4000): 1.95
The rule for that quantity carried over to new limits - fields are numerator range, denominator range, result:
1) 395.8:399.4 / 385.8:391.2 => 1.19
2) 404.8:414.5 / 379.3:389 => 2.23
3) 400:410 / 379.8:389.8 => 2.19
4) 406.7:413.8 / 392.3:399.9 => 1.69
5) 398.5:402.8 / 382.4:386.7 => 2.50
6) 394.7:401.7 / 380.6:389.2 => 1.73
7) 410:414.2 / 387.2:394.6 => 1.91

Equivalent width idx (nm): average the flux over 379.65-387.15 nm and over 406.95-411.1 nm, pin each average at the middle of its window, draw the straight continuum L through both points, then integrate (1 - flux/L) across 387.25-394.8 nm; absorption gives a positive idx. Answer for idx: 0.72 nm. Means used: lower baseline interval 7.83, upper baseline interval 15.8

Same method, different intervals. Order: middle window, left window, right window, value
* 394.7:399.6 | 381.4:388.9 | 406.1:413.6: 0.21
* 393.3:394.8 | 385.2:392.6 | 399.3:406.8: 0.56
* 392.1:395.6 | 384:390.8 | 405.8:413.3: 0.73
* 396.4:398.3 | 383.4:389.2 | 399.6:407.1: 0.66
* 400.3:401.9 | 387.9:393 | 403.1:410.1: -0.37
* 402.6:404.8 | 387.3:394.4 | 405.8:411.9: -0.40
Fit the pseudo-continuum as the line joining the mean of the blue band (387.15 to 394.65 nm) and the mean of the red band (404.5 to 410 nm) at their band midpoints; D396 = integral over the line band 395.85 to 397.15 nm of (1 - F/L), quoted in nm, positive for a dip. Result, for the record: 0.50 nm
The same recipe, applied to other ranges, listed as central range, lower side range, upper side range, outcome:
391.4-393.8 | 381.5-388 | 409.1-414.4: 0.42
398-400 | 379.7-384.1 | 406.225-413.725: -0.34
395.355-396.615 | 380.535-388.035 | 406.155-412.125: 0.23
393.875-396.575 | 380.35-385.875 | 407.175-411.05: 0.35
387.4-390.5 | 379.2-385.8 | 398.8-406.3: 0.33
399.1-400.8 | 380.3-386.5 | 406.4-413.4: -0.42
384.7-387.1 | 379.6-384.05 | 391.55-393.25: 0.02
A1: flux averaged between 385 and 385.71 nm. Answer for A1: 8.26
